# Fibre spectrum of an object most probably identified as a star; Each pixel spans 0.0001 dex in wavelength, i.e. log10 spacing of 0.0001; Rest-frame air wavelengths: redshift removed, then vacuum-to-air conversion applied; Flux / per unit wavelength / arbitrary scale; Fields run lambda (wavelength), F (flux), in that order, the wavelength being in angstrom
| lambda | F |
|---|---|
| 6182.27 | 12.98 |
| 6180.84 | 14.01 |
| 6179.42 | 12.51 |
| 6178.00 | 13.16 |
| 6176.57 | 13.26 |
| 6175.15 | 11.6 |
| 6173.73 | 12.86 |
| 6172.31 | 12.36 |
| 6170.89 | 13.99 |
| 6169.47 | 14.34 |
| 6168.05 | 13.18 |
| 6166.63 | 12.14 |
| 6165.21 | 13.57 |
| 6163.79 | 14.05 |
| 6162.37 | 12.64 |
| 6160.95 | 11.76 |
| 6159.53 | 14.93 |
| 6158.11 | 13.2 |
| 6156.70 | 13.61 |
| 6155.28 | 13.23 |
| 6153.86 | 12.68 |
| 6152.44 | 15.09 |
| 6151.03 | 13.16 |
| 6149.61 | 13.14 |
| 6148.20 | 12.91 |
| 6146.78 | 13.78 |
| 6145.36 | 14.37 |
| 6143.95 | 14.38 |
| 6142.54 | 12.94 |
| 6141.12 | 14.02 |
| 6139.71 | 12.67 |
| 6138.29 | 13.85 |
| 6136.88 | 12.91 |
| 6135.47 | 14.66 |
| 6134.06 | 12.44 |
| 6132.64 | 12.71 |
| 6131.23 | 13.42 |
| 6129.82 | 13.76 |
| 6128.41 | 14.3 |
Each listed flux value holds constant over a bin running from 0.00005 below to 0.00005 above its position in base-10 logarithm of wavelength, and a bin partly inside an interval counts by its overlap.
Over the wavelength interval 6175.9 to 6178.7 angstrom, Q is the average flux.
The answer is 13.2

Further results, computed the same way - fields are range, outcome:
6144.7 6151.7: 13.5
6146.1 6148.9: 13.3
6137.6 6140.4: 13.2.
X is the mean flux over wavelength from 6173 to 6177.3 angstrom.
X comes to 12.6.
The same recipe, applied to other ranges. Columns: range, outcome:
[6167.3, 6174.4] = 13.3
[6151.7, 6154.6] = 13.9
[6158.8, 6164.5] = 13.3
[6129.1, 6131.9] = 13.6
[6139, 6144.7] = 13.5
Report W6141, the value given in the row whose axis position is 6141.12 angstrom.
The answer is 14.02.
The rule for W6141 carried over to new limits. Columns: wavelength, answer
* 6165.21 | 13.57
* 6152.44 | 15.09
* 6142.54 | 12.94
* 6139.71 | 12.67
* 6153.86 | 12.68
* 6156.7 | 13.61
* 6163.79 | 14.05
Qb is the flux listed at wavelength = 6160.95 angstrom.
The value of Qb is 11.76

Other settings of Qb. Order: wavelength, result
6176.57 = 13.26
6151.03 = 13.16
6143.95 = 14.38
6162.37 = 12.64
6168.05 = 13.18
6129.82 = 13.76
